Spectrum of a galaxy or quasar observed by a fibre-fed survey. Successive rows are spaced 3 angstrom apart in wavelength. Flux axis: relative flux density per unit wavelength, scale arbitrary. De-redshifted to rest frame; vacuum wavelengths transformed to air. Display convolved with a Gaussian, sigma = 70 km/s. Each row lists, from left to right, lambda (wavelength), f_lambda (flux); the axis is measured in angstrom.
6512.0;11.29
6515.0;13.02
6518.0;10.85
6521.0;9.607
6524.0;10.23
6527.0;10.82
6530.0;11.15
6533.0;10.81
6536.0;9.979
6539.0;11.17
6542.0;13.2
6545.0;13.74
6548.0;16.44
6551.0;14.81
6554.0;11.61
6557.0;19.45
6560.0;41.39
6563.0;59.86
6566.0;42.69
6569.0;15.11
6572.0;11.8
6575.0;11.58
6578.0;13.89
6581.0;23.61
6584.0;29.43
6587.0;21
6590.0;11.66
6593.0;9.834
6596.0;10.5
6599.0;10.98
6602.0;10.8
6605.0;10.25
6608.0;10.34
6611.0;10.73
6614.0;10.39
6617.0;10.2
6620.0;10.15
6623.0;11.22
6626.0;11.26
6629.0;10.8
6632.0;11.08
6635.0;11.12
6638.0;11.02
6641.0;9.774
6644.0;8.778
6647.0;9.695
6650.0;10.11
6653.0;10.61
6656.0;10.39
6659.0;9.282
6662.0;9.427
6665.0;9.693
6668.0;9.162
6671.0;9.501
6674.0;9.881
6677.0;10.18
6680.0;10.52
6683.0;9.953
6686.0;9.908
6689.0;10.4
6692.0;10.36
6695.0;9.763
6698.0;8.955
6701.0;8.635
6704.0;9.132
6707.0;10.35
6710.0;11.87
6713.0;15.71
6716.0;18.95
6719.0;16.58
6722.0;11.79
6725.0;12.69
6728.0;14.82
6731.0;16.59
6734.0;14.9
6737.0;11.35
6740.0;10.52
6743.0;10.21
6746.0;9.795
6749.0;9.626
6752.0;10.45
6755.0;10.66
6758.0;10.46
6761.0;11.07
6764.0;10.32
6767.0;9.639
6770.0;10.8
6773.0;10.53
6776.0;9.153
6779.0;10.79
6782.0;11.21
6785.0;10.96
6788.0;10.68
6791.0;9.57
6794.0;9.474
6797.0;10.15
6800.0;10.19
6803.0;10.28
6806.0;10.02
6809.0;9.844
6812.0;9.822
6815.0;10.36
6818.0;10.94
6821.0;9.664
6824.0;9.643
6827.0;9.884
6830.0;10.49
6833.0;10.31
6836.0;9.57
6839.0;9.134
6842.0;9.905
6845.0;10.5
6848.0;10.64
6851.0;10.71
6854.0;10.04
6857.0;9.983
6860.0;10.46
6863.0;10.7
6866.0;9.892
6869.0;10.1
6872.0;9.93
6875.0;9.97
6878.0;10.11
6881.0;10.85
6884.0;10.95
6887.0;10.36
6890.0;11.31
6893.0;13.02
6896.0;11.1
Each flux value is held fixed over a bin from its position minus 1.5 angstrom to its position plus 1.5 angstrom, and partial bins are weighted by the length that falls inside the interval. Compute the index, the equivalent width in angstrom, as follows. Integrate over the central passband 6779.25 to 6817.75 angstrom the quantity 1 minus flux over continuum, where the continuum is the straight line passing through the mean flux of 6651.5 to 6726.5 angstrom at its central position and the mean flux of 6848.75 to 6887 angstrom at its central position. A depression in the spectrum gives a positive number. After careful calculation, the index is 1.12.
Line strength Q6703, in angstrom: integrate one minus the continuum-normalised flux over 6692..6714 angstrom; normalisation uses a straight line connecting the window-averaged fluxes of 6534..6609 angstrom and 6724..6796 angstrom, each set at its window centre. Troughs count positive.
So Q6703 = 4.5 angstrom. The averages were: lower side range 18.2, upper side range 11.1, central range 10.5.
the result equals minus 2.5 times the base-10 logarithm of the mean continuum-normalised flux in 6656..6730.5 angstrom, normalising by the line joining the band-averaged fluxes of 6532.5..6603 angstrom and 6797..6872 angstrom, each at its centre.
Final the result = 0.28 mag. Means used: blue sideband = 18.7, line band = 11.2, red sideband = 10.1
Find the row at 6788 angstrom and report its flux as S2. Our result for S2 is 10.68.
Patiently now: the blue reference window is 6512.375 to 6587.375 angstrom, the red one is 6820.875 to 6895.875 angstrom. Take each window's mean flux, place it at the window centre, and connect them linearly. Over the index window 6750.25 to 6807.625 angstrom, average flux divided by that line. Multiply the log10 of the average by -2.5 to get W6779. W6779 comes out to 0.19 mag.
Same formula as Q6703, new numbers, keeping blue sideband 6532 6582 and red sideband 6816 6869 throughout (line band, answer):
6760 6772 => 2.2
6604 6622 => 7.7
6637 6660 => 9.5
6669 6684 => 5.6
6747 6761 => 3.0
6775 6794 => 2.8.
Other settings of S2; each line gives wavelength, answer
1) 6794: 9.474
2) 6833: 10.31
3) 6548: 16.44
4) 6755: 10.66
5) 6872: 9.93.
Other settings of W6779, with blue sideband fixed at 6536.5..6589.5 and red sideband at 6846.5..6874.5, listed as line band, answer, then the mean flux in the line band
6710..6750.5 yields 0.15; 13.3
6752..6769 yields 0.32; 10.4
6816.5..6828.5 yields 0.17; 10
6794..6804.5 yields 0.24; 10.1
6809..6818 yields 0.18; 10.2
